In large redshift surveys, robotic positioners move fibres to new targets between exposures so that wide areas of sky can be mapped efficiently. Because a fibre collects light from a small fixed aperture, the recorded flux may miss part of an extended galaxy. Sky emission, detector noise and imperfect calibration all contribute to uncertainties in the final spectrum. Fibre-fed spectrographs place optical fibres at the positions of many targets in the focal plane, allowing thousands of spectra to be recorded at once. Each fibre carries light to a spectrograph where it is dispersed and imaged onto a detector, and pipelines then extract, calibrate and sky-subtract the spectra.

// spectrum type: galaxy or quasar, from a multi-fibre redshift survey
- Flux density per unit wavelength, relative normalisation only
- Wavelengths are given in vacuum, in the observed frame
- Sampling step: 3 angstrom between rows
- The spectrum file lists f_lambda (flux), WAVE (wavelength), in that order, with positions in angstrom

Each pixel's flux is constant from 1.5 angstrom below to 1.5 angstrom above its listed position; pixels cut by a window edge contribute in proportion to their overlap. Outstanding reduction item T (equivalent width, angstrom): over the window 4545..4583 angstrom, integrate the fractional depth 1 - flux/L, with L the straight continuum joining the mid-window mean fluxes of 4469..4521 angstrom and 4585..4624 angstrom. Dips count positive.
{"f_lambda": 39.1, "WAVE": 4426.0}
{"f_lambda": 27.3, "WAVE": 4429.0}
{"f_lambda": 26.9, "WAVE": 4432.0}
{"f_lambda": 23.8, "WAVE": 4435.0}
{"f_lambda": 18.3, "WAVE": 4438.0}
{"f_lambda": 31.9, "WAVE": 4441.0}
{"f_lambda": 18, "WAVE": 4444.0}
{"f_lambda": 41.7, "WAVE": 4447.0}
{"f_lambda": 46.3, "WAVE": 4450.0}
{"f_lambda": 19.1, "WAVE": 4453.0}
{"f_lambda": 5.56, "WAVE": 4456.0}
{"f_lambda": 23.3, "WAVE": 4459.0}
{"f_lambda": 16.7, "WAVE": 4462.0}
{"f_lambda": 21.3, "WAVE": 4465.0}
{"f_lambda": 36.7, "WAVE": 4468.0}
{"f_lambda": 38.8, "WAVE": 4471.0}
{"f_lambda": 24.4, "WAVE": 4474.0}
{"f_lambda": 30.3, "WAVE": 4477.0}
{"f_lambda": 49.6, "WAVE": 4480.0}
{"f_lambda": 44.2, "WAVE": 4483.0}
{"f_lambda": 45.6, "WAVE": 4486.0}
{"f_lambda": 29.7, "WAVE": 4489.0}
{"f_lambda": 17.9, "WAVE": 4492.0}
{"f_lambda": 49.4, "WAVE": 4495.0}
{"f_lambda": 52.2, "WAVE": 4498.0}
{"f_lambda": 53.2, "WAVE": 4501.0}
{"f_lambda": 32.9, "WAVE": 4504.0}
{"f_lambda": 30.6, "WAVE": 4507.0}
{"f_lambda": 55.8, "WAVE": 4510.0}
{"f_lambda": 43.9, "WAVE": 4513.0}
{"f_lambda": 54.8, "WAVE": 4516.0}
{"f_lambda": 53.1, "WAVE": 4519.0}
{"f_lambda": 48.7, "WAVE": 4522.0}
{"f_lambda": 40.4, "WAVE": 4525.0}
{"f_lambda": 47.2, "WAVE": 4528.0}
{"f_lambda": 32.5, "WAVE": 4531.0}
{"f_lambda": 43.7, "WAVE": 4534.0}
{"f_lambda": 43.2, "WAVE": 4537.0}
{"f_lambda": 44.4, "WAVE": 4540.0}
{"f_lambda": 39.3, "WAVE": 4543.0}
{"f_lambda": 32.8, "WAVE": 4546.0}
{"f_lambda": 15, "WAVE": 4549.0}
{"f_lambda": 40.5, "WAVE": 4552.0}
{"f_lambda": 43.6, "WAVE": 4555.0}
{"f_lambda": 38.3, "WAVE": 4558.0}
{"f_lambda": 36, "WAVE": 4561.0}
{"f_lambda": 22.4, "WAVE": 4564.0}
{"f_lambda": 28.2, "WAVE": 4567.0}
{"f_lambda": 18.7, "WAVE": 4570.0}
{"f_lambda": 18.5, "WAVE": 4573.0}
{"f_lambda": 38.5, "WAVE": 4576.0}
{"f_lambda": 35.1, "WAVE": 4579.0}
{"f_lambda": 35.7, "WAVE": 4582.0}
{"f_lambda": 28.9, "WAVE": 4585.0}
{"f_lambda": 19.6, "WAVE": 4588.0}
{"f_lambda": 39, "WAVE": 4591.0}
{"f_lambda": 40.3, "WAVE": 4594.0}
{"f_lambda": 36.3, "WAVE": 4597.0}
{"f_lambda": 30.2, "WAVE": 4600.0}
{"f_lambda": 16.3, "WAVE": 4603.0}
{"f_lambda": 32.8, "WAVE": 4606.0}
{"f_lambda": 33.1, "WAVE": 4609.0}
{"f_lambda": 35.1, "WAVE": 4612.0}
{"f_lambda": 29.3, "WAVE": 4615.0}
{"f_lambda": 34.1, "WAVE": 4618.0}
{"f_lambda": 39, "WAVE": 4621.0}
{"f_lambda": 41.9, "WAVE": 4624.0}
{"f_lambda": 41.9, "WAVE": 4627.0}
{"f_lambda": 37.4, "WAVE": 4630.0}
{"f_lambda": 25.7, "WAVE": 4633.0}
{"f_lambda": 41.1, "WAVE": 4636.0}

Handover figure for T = 5.1 angstrom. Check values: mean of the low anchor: 41.6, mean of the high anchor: 32.3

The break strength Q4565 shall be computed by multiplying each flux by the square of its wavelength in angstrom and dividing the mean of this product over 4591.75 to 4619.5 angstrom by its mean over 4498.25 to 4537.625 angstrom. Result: 0.74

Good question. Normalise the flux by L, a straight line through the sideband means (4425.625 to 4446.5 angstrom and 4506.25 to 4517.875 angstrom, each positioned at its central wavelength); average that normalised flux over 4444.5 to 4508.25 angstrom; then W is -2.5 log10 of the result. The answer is 0.13 mag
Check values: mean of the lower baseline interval 26.5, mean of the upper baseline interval 47.5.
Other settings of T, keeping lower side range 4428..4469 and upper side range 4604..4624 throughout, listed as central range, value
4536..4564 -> -5.0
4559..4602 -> 2.5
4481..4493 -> -3.7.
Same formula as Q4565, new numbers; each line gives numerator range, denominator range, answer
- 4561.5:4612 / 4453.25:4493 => 1.07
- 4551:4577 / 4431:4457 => 1.27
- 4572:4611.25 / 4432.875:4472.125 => 1.27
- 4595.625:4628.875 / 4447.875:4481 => 1.27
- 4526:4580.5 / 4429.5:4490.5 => 1.21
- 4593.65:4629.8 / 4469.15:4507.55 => 0.93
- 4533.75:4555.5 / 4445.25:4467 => 1.55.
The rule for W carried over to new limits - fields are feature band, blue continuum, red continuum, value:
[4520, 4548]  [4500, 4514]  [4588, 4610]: -0.04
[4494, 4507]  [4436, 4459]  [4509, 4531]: -0.08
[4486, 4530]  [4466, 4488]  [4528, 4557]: -0.15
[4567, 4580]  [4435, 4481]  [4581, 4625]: 0.15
